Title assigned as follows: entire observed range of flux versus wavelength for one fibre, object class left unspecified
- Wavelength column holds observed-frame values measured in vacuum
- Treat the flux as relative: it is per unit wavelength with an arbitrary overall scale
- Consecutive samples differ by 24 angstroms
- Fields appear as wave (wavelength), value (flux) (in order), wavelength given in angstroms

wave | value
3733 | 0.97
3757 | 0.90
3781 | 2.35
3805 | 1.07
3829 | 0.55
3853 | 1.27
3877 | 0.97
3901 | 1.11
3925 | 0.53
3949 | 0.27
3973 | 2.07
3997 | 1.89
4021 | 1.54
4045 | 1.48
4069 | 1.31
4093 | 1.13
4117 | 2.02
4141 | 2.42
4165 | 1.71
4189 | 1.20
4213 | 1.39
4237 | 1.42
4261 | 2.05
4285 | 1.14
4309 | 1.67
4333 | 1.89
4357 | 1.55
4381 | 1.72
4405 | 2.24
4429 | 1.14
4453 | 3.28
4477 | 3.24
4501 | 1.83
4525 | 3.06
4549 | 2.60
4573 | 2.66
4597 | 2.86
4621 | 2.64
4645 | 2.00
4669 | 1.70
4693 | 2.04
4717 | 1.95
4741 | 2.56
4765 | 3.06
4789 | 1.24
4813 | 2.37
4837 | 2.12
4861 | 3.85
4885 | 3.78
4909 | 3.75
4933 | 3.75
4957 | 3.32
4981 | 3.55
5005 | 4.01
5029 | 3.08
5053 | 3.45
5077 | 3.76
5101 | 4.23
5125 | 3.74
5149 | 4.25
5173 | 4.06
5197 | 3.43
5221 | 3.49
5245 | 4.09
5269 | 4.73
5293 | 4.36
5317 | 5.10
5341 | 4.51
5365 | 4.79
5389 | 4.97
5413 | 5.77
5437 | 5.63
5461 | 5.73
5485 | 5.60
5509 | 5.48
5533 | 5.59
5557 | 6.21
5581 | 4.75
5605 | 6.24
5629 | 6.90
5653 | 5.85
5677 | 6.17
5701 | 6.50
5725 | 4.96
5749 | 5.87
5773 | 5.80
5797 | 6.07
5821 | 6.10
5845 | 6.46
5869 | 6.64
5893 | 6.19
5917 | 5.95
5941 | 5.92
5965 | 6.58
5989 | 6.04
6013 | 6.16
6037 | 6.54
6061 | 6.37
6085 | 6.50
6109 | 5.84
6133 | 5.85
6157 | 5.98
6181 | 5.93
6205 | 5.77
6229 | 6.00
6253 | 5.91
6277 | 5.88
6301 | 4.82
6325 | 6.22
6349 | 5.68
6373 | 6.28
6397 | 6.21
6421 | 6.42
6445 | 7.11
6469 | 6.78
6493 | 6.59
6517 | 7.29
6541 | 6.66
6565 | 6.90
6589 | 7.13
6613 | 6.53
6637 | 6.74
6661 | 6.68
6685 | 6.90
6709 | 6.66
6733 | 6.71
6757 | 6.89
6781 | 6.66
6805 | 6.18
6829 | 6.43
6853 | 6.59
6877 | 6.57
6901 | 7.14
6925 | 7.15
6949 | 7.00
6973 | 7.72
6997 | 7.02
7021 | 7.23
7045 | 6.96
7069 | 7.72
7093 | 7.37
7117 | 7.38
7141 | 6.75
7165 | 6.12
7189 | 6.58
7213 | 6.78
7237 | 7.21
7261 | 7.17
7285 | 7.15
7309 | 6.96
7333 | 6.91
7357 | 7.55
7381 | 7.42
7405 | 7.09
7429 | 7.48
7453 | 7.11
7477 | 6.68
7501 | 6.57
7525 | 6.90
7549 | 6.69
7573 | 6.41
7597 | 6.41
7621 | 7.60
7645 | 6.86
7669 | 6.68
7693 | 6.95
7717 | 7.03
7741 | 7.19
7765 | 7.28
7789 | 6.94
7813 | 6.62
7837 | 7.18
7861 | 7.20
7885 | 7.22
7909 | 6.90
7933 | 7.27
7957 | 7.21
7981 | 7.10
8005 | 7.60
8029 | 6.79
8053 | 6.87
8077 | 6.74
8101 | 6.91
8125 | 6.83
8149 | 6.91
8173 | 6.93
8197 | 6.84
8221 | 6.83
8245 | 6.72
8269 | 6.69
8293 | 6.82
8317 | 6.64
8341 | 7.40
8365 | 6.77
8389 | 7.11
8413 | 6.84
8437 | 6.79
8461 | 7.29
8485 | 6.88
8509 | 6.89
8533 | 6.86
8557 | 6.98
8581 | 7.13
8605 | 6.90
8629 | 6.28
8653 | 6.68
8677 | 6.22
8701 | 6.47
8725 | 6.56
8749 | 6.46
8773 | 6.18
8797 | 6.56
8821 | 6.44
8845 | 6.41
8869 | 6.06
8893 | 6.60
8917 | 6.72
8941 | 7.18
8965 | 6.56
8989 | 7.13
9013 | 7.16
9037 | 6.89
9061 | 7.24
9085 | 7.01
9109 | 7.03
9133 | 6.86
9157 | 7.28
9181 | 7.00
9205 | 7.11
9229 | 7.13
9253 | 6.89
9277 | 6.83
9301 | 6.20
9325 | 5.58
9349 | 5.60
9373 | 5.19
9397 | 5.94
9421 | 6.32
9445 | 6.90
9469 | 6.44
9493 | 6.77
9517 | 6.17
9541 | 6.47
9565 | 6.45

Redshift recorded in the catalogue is 0.217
